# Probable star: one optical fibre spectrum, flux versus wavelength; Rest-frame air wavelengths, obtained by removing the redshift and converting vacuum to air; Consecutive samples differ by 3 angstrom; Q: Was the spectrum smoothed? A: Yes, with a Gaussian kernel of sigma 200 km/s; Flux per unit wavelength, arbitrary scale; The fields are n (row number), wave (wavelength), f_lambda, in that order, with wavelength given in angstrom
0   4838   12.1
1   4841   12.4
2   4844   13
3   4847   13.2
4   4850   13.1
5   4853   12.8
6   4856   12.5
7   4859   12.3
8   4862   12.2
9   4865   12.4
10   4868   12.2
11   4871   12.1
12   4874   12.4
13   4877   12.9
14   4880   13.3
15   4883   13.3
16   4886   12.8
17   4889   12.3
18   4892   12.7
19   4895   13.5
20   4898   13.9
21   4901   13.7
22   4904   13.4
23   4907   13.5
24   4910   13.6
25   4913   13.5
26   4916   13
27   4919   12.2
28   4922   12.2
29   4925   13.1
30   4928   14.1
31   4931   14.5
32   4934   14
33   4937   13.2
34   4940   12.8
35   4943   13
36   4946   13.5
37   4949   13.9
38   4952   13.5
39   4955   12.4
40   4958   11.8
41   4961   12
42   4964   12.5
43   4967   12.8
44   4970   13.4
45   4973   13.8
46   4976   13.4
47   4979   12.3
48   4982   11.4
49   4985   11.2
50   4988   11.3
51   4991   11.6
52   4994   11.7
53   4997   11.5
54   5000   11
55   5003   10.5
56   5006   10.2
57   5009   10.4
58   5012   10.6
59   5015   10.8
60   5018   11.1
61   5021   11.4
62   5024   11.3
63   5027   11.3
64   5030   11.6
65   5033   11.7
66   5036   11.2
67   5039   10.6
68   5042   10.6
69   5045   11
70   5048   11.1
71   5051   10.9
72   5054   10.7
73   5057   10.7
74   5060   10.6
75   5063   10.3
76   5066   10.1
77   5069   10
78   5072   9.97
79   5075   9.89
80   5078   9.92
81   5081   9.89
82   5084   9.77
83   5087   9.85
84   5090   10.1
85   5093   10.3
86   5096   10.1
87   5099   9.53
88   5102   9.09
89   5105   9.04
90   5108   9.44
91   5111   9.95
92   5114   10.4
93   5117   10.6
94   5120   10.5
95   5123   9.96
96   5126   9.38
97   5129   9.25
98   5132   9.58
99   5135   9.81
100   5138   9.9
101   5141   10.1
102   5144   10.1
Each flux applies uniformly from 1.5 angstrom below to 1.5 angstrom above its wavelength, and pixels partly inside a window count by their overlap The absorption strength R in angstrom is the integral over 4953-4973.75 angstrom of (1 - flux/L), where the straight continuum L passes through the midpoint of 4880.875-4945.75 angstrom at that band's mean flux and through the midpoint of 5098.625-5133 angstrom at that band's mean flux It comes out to -0.5 angstrom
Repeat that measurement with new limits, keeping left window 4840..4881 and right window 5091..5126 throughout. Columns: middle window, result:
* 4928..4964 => -4.55 angstrom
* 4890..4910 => -2.05 angstrom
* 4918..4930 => -1.08 angstrom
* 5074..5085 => 0.36 angstrom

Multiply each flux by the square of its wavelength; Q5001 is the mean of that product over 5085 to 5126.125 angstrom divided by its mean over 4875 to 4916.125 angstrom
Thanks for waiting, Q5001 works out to 0.8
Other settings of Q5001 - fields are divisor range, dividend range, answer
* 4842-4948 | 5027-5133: 0.84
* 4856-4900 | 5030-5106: 0.87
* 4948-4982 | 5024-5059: 0.89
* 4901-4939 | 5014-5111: 0.83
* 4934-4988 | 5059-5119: 0.82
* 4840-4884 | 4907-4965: 1.07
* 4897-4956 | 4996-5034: 0.85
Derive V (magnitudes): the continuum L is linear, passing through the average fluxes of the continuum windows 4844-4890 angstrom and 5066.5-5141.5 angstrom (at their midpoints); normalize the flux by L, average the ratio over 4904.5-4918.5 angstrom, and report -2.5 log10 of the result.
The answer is -0.100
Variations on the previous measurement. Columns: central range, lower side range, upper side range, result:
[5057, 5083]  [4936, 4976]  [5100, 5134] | 0.06 mag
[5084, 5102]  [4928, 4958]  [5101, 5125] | 0.04 mag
